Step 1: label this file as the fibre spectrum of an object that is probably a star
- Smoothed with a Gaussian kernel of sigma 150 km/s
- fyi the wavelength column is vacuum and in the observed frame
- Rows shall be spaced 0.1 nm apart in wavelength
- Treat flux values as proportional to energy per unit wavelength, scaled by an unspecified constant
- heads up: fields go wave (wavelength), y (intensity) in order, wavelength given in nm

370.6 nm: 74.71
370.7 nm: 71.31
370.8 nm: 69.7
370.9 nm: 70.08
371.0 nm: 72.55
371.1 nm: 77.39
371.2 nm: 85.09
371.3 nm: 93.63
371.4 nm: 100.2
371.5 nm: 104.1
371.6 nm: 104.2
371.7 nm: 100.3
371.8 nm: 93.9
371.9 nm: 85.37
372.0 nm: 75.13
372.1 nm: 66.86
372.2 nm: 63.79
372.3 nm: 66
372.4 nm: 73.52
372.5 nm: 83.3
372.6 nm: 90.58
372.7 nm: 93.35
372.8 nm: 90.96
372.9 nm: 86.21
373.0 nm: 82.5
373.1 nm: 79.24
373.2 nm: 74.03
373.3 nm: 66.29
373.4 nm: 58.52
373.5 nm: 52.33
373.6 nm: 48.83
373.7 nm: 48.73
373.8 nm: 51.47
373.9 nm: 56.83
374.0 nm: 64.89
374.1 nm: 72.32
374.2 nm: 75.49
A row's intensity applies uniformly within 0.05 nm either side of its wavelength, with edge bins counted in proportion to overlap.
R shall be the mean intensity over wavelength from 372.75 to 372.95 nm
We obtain 88.6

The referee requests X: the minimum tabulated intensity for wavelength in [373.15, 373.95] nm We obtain 48.73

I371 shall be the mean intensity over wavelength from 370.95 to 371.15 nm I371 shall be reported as 75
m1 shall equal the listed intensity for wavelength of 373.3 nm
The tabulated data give 66.29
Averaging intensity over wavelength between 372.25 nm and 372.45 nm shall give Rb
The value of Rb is 69.8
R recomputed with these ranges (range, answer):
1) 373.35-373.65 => 53.2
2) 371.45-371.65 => 104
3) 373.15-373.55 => 62.8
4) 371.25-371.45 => 96.9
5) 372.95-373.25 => 78.6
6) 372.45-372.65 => 86.9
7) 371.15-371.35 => 89.4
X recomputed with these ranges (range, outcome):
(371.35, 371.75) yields 100.2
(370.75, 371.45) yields 69.7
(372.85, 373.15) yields 79.24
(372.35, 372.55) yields 73.52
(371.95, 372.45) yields 63.79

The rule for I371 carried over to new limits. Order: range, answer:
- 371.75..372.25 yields 77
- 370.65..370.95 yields 70.4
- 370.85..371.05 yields 71.3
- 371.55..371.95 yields 95.9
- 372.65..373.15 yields 86.5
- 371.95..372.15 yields 71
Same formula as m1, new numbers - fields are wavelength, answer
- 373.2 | 74.03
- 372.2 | 63.79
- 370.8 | 69.7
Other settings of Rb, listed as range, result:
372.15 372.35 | 64.9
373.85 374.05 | 60.9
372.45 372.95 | 88.9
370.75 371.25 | 75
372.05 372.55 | 70.7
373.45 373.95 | 51.6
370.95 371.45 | 85.8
